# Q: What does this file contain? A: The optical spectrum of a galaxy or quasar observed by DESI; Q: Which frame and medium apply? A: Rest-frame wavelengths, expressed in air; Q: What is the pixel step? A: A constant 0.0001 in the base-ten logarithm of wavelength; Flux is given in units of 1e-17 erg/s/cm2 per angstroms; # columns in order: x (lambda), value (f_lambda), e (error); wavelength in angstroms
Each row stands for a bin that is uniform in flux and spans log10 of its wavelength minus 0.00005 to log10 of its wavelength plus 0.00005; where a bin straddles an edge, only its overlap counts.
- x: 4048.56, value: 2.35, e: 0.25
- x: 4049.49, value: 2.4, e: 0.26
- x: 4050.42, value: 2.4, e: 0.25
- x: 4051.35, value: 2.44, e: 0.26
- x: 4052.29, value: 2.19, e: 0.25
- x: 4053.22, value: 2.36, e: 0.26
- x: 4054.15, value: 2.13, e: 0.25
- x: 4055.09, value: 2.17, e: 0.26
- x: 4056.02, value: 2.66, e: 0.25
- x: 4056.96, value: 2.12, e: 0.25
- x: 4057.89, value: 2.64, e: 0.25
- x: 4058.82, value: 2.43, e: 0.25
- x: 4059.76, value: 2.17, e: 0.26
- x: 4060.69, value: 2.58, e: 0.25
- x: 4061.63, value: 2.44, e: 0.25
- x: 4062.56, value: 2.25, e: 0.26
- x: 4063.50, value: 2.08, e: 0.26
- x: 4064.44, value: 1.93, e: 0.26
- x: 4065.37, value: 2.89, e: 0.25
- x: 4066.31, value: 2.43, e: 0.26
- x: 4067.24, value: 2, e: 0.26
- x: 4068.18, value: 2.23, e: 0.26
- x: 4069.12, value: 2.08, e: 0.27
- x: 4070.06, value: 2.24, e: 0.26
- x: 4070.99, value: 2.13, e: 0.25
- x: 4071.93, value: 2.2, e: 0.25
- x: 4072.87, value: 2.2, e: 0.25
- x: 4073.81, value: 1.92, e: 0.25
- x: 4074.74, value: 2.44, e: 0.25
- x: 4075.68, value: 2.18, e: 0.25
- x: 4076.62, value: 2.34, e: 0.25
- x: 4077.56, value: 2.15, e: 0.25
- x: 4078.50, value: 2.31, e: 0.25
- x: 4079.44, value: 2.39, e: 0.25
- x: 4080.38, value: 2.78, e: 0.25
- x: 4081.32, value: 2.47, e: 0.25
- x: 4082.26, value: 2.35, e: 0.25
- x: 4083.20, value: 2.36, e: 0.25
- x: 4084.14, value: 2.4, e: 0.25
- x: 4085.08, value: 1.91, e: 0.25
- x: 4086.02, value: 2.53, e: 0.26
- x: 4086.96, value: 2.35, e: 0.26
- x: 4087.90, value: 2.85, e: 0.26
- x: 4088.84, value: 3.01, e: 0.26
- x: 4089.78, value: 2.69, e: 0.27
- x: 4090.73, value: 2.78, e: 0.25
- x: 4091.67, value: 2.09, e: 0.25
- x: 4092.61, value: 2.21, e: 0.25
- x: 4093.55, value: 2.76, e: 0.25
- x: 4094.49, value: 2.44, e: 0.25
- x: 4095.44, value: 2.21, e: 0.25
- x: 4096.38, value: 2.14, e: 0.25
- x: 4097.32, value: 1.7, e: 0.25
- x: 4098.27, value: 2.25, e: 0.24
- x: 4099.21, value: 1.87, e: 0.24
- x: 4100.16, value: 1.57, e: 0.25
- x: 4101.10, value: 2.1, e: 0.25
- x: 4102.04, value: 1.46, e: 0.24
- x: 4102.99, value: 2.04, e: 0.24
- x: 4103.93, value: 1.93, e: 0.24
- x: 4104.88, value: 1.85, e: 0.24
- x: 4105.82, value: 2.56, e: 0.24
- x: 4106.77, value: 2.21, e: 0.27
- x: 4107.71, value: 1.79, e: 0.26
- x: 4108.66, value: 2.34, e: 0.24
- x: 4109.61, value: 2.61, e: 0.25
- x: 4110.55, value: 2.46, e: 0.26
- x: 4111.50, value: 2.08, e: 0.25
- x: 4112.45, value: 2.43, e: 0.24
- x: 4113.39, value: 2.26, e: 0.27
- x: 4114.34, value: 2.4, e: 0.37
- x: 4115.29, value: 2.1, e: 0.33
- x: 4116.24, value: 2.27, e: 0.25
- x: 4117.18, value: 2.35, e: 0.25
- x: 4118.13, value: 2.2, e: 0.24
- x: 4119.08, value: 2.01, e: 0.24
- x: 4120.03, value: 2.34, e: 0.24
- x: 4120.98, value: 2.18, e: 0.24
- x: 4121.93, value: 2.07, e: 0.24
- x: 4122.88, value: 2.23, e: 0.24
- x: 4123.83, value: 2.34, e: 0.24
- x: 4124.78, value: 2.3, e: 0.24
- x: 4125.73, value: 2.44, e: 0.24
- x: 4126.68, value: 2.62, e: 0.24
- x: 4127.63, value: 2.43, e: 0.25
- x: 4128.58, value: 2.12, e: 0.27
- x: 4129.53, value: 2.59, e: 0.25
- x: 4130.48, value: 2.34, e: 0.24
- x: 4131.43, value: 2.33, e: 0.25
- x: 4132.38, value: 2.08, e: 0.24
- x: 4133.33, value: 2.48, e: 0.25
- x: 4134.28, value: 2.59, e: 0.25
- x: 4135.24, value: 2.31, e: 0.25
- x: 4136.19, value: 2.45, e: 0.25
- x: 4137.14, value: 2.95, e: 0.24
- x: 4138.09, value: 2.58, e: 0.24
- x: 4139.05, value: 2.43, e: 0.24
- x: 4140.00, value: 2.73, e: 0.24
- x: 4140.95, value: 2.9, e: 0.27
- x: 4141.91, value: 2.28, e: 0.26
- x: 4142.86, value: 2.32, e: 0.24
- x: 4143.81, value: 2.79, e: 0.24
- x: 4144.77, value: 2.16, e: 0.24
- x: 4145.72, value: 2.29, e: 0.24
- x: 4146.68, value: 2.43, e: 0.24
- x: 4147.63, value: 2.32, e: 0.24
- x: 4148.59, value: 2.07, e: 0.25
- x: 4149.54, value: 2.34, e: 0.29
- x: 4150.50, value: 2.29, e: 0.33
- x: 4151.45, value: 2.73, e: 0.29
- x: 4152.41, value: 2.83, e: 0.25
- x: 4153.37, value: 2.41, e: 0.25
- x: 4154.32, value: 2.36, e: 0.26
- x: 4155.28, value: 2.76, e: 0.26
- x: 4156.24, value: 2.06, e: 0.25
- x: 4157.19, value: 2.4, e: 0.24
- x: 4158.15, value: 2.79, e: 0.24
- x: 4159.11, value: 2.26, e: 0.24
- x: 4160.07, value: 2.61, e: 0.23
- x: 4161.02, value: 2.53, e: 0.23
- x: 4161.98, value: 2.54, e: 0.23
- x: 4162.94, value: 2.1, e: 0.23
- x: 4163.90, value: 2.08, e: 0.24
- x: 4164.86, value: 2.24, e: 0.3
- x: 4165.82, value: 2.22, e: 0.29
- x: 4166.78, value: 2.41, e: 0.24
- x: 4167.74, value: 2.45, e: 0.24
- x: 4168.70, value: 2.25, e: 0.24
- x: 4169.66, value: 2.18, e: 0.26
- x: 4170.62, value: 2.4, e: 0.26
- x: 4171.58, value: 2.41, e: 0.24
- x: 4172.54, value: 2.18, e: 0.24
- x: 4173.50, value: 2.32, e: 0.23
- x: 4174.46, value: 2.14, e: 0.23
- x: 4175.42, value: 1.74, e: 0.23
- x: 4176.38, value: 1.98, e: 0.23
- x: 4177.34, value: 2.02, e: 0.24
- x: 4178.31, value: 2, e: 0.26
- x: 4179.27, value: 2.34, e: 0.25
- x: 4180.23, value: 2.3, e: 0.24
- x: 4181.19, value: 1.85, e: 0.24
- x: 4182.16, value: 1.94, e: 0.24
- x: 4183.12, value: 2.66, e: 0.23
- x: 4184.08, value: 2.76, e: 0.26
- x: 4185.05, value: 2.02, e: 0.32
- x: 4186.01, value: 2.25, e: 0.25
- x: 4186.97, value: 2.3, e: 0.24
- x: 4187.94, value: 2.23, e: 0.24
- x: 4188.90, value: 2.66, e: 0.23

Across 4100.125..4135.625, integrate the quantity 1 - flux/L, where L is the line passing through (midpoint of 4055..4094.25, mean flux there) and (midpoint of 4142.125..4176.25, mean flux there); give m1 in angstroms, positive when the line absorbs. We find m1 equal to 1.8 angstroms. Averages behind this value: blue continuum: 2.36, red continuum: 2.35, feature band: 2.24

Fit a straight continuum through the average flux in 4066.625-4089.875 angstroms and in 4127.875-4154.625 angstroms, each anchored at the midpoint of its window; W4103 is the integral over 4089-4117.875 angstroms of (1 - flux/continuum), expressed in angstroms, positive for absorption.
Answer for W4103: 2.1 angstroms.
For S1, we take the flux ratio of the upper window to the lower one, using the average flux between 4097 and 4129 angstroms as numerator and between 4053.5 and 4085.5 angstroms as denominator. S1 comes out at 0.95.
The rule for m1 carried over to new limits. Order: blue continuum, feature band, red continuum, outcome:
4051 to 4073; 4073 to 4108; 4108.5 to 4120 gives 0.56 angstroms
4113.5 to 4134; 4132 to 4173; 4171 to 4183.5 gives -3.77 angstroms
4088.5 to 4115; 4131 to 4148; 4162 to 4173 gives -1.65 angstroms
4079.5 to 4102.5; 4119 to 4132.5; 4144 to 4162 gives 0.39 angstroms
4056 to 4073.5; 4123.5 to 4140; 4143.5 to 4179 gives -0.93 angstroms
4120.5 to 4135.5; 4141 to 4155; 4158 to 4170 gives -0.46 angstroms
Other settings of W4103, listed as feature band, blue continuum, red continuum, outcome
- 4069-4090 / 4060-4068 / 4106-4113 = -0.5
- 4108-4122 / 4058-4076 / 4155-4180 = 0.0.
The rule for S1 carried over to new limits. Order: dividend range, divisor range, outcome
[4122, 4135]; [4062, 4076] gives 1.07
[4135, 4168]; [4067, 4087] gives 1.07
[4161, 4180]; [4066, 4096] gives 0.94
